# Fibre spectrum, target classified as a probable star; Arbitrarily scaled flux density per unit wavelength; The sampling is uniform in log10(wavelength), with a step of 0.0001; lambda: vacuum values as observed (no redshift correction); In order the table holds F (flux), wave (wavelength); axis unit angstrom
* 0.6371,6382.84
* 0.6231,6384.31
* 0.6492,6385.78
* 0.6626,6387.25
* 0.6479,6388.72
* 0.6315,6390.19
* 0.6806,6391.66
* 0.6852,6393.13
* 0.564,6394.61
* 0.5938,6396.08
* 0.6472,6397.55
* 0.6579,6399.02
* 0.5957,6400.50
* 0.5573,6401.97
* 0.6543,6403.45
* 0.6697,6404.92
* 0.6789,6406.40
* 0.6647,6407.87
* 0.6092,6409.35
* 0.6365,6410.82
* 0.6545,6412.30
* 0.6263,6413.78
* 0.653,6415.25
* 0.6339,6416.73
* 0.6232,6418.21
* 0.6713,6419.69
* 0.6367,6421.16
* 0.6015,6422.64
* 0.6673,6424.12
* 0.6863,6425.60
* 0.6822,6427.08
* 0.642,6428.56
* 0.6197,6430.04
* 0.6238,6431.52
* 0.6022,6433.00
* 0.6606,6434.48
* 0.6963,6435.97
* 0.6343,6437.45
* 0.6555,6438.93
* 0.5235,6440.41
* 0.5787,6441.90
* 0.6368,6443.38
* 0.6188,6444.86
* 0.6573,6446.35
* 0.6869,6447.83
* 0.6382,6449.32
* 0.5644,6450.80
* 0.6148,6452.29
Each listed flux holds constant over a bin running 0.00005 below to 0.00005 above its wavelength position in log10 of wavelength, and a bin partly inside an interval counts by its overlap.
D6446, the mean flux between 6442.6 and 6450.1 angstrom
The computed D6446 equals 0.647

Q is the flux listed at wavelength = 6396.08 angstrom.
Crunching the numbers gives 0.5938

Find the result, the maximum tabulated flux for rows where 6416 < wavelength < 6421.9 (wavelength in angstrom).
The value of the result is 0.6713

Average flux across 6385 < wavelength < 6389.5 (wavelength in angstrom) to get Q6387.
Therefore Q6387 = 0.653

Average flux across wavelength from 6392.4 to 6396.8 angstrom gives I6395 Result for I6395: 0.614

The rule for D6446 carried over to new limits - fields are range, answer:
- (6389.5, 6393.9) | 0.665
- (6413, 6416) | 0.64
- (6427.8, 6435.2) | 0.63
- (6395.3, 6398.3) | 0.622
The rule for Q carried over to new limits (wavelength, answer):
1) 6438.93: 0.6555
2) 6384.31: 0.6231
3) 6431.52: 0.6238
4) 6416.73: 0.6339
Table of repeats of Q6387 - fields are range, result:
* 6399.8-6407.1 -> 0.631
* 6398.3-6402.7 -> 0.603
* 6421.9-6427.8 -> 0.659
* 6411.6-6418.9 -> 0.638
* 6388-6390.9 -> 0.64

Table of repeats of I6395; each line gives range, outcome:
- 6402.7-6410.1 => 0.655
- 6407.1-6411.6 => 0.638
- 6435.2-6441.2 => 0.626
